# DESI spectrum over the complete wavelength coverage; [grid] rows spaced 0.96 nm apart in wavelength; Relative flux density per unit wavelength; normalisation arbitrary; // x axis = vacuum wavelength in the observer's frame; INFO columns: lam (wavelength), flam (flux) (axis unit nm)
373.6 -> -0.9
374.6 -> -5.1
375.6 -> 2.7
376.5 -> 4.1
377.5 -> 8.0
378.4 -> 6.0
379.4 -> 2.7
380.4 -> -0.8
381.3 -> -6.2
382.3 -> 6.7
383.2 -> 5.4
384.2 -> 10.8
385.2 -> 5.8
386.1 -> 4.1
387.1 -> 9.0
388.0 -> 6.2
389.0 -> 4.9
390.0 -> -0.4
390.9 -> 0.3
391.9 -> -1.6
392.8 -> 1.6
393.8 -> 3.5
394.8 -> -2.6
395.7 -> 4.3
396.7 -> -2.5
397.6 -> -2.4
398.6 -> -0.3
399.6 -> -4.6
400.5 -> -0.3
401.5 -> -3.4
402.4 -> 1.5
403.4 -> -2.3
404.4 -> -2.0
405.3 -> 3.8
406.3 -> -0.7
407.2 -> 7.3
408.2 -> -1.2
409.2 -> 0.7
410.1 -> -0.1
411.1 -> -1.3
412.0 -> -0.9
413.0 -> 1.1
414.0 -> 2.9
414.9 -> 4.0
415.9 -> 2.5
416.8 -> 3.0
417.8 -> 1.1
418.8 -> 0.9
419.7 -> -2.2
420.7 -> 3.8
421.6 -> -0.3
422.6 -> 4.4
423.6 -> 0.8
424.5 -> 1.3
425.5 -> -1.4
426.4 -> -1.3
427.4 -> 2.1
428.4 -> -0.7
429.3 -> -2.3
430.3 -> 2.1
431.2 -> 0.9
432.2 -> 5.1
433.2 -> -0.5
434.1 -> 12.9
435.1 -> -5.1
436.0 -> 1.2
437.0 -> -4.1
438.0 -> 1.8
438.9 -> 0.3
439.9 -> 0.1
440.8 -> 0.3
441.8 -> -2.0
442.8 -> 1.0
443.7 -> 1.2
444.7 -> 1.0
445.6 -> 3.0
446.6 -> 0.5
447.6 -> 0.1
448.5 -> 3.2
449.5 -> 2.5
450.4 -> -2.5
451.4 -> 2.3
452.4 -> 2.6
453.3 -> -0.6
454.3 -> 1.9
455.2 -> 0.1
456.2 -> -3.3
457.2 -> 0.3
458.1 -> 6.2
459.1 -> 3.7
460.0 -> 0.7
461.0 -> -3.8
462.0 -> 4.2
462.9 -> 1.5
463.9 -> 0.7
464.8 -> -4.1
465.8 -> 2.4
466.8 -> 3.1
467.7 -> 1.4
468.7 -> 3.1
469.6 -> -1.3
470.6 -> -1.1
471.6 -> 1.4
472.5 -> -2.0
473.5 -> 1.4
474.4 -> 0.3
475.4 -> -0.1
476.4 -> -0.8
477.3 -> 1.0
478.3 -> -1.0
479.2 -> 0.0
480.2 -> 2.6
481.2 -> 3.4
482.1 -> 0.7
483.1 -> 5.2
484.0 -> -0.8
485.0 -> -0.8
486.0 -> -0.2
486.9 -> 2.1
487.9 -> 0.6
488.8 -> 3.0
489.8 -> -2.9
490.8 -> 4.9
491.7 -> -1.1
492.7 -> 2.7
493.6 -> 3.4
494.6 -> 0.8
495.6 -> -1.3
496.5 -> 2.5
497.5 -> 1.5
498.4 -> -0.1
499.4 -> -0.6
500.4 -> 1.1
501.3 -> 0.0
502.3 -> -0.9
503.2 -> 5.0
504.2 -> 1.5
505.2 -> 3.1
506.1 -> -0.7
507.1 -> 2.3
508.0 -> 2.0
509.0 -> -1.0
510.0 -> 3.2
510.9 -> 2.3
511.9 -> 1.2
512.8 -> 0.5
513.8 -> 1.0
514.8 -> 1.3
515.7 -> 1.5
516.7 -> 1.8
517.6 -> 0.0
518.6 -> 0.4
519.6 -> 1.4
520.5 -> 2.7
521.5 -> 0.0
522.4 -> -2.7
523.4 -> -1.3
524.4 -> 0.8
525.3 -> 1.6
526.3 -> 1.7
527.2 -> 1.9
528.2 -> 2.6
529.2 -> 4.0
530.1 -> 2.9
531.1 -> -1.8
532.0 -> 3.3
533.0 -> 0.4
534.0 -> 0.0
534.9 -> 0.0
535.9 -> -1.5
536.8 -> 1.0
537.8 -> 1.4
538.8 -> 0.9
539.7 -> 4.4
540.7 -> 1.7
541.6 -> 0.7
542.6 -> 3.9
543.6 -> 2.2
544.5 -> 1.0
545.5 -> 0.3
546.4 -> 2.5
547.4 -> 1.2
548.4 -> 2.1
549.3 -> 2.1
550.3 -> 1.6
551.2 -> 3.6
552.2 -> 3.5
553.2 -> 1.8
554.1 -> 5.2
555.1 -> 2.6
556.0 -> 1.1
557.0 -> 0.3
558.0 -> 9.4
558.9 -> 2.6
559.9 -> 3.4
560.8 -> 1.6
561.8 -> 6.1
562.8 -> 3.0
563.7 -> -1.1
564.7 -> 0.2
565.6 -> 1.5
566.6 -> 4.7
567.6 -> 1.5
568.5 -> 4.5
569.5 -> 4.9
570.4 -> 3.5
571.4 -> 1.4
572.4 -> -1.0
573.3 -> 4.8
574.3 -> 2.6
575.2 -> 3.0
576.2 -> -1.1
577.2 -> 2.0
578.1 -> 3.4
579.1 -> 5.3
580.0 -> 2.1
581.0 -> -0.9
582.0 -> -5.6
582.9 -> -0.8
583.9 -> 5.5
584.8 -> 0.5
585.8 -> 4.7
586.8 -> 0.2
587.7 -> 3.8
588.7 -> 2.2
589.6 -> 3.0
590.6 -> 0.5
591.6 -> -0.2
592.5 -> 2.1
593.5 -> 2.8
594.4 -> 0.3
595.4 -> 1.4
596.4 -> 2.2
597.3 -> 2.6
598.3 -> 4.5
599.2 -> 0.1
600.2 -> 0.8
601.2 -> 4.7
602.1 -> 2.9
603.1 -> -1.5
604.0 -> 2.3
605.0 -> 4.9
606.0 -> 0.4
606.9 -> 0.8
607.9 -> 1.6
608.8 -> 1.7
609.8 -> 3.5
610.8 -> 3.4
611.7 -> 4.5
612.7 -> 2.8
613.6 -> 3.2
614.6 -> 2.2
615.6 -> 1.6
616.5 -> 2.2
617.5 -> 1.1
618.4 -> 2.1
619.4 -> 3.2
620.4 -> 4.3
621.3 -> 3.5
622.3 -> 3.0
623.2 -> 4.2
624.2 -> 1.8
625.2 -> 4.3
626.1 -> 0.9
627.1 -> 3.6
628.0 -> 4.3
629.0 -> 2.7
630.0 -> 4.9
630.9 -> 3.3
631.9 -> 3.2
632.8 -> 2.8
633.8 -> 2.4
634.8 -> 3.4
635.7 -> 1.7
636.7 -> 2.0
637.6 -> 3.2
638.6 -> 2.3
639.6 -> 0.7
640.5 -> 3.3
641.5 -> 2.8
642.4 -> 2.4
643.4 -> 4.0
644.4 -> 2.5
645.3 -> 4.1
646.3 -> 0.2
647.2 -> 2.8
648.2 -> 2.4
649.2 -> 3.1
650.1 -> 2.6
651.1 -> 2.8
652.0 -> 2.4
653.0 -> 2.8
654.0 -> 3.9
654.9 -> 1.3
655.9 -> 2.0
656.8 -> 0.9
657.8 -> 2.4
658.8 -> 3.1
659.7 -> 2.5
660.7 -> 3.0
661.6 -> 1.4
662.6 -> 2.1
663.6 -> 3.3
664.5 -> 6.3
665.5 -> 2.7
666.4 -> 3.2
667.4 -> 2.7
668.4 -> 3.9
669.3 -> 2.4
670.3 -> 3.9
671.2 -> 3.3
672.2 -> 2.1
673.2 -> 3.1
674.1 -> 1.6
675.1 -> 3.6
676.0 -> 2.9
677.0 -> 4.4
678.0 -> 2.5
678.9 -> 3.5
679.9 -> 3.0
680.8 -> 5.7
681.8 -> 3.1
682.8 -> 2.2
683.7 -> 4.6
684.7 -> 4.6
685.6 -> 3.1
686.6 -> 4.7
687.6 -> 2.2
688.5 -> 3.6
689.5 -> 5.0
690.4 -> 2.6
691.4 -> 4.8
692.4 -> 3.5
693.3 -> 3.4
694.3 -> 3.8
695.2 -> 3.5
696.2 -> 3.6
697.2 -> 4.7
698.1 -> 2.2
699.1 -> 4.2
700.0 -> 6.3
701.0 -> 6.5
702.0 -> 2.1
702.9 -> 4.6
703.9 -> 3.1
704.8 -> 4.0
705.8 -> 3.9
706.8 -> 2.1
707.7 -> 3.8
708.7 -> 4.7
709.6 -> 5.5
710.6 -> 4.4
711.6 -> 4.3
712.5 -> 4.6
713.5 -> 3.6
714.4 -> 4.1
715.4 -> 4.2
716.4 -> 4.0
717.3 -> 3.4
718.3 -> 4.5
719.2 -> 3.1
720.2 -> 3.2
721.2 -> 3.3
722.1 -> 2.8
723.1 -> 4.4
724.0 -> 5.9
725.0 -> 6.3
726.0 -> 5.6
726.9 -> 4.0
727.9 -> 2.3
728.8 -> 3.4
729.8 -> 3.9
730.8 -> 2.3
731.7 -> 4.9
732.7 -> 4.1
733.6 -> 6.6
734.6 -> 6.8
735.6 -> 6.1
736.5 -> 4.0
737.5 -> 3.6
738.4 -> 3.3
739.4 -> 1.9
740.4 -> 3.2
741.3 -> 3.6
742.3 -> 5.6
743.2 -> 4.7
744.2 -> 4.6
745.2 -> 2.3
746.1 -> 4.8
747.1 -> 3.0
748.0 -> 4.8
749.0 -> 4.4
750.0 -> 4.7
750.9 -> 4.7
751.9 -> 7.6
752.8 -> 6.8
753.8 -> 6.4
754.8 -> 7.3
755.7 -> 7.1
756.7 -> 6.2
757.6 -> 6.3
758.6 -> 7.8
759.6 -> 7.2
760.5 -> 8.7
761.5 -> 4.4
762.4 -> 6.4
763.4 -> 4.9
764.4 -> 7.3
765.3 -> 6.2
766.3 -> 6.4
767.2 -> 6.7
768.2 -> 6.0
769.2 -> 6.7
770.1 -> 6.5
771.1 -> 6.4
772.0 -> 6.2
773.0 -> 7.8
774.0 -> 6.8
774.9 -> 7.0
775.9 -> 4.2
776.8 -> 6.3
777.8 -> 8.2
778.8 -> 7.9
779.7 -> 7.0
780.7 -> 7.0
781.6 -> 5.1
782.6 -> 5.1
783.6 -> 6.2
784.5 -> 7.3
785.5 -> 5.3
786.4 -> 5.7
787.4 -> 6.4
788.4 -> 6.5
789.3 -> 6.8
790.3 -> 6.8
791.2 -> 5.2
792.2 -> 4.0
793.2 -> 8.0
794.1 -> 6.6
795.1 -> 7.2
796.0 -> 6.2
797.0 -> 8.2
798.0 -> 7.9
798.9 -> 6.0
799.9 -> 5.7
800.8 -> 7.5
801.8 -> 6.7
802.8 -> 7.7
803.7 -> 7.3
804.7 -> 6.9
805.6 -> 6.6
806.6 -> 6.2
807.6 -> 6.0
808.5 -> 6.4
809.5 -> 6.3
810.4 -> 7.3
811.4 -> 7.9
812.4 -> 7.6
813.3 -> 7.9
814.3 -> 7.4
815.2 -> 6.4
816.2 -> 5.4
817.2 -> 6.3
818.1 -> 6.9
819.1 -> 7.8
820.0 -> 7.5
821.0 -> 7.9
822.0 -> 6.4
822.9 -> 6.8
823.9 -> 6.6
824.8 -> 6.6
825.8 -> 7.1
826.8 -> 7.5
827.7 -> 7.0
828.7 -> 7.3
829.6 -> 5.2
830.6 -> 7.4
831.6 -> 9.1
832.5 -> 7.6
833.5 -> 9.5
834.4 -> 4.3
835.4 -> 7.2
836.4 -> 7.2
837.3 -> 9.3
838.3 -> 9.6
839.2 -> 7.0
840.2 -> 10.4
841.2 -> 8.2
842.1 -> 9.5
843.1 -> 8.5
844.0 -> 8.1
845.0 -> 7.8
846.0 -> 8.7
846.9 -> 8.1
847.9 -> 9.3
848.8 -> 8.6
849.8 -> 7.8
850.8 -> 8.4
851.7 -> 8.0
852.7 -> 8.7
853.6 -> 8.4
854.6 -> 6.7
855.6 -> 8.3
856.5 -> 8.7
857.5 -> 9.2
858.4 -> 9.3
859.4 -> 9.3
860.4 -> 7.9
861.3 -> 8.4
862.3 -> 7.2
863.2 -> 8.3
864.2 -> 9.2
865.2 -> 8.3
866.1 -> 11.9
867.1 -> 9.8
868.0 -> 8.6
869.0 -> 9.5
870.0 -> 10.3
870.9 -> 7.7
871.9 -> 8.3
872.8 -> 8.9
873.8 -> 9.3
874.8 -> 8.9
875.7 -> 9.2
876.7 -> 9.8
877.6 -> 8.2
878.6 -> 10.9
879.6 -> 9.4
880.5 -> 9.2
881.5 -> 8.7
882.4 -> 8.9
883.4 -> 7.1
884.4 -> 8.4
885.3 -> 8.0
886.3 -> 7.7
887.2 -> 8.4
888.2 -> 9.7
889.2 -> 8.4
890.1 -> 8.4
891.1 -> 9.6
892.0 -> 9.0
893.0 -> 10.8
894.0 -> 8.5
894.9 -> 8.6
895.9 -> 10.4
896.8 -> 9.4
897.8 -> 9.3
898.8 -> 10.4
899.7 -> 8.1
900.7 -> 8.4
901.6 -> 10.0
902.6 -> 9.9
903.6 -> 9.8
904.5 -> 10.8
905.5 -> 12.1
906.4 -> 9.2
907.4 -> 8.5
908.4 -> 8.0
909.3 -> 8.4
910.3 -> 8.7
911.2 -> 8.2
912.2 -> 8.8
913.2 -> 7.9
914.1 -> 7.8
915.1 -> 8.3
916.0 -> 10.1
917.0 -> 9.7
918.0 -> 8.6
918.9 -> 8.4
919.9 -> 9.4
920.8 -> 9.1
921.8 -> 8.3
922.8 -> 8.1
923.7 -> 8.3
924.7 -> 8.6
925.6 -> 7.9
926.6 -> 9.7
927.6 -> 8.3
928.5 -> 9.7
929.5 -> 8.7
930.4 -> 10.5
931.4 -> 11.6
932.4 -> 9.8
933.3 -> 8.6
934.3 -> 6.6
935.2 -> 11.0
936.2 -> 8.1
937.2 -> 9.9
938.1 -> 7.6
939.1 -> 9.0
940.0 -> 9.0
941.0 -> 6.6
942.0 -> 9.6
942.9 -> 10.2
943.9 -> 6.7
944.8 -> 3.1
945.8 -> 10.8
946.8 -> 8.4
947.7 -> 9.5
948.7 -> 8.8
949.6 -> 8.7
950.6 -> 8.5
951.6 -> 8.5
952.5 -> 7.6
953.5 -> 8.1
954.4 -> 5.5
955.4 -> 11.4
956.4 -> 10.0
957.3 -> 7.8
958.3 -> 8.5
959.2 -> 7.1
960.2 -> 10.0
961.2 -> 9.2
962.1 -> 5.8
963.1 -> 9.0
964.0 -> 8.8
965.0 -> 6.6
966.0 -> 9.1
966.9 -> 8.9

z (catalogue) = 0.88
